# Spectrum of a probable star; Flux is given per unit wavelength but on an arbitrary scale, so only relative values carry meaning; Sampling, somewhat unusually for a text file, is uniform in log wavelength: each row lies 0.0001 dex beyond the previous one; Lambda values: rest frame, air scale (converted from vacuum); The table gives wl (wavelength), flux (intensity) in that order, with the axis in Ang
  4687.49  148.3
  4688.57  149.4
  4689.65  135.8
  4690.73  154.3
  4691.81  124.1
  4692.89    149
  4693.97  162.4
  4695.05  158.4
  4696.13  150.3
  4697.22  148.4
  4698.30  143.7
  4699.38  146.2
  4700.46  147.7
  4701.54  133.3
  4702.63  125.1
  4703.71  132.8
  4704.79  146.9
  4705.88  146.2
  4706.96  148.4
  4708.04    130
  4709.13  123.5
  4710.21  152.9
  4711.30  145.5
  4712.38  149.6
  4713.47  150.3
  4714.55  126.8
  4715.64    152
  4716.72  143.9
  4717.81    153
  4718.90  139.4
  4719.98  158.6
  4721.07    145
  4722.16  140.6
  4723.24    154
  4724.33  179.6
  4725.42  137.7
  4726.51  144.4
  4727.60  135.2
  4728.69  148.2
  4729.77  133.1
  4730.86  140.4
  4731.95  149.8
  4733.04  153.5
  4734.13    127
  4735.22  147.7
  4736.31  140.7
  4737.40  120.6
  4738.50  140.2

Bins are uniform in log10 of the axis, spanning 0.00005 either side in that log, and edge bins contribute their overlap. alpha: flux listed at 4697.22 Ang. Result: 148.4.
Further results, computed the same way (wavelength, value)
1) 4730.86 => 140.4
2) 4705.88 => 146.2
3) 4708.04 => 130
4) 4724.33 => 179.6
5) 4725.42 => 137.7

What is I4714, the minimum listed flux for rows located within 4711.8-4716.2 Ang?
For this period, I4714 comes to 126.8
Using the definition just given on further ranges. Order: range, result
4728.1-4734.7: 127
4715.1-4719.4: 139.4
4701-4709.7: 123.5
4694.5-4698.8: 143.7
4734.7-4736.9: 140.7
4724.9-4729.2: 135.2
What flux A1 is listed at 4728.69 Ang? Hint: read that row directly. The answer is 148.2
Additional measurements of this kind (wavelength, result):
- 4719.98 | 158.6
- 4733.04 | 153.5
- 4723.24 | 154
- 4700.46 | 147.7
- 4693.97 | 162.4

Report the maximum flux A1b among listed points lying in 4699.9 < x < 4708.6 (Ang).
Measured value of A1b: 148.4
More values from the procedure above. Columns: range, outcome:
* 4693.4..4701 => 162.4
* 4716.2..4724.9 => 179.6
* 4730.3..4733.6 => 153.5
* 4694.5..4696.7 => 158.4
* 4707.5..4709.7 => 130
